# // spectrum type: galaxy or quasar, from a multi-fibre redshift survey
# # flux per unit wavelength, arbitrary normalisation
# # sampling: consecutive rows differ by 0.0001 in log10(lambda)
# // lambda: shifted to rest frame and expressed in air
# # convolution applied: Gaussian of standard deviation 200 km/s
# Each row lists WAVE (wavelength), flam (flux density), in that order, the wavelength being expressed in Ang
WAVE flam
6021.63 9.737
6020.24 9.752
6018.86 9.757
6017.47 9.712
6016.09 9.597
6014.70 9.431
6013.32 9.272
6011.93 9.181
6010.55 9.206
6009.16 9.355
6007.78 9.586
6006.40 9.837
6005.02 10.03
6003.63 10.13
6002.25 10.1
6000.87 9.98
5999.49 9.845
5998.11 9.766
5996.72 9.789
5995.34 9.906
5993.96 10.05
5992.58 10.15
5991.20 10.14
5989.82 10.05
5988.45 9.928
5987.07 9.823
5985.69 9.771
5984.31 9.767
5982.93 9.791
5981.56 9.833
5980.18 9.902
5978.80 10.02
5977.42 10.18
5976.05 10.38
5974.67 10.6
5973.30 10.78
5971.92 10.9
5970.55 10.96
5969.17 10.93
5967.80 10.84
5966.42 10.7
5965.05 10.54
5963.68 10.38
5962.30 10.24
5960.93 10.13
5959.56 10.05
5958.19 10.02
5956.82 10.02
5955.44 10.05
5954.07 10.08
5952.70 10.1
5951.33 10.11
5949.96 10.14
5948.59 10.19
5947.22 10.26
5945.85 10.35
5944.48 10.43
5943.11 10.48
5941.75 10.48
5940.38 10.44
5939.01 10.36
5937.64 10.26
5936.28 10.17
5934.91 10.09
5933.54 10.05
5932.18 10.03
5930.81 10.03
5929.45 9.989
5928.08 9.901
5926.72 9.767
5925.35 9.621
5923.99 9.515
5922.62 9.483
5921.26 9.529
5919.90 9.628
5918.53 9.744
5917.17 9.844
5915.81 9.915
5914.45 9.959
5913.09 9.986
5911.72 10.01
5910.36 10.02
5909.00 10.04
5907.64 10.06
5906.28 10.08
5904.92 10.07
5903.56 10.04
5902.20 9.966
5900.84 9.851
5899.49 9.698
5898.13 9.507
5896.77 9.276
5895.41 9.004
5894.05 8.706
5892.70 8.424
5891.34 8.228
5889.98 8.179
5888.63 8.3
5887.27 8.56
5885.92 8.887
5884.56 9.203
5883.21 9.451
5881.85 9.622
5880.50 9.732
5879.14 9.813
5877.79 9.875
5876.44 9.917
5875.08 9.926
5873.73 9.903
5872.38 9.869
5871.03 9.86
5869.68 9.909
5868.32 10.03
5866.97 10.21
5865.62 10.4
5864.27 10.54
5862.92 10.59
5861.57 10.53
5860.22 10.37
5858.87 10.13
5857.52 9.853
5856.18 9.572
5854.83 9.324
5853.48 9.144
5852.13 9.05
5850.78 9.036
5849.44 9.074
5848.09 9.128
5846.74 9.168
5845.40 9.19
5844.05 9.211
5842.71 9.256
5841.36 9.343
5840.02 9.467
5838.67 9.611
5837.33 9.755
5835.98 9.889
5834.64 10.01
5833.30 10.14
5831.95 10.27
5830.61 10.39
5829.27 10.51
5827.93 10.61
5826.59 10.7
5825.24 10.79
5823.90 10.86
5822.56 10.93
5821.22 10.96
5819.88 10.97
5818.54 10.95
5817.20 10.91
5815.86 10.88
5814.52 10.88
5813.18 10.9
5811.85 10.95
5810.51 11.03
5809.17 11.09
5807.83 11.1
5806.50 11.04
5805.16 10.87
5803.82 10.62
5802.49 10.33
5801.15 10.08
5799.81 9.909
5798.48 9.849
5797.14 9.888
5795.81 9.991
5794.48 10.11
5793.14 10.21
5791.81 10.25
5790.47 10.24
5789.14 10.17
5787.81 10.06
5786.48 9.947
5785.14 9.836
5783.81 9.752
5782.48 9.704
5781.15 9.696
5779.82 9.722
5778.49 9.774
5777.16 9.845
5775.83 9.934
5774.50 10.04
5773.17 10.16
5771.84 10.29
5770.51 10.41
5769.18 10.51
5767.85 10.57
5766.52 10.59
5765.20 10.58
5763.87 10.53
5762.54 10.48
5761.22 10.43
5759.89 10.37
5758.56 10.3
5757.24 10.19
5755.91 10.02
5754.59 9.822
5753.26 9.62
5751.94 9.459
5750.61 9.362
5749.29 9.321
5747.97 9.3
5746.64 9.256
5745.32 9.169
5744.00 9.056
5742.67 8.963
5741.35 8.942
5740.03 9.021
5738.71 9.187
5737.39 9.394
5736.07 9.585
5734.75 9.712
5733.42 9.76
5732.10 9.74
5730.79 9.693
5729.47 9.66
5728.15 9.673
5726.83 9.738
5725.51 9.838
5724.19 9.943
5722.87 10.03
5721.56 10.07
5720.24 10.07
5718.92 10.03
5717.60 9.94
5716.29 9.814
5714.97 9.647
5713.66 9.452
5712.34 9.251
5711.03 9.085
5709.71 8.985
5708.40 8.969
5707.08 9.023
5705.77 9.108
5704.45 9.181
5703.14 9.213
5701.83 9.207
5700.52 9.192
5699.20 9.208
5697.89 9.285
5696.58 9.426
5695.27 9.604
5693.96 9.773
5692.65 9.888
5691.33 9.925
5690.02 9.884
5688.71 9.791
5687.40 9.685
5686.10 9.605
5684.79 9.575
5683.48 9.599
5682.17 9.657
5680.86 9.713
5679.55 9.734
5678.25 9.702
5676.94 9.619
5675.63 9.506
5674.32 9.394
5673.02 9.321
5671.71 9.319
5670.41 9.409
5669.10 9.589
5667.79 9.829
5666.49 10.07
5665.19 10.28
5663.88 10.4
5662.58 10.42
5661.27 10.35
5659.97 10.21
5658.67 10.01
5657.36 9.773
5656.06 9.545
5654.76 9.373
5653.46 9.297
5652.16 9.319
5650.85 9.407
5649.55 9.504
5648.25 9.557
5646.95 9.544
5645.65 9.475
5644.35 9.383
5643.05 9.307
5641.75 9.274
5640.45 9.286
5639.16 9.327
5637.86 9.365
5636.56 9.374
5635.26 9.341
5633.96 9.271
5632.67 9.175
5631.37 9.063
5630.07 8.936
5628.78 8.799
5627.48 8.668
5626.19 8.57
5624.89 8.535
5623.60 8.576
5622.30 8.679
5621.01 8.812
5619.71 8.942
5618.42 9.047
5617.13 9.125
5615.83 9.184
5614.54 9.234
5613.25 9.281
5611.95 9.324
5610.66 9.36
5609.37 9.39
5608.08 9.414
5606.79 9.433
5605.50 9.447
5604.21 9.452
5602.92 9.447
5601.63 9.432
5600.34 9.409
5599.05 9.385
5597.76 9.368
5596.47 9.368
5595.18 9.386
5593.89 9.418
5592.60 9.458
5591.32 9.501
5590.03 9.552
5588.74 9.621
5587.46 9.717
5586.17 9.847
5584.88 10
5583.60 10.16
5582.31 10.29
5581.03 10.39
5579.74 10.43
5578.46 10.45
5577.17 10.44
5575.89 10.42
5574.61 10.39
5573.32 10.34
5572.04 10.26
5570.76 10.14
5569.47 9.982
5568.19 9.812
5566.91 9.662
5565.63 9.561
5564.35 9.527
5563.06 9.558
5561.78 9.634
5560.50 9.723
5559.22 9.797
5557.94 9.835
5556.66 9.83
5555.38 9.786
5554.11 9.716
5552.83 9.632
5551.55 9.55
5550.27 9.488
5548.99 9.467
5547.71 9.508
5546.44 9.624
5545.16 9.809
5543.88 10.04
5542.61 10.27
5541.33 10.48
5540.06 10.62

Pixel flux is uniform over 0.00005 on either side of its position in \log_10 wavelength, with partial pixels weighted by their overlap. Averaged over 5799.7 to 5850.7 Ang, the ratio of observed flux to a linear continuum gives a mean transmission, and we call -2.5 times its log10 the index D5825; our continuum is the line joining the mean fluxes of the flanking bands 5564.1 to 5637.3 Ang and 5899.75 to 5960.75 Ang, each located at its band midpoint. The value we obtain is -0.05 mag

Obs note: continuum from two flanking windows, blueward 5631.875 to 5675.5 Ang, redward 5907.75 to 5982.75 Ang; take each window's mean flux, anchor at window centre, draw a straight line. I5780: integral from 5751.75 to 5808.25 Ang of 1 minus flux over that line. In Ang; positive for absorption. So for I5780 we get -1.9 Ang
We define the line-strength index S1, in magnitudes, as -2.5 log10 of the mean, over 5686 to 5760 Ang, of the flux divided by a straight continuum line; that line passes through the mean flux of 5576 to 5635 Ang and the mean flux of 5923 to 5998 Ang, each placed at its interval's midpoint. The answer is 0.01 mag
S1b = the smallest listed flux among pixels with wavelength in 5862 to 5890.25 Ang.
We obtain 8.179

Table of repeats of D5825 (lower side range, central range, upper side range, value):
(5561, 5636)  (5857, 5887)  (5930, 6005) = 0.010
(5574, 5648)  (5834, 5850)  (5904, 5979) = 0.058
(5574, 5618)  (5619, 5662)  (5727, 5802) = 0.050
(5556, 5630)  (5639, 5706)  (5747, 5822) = 0.027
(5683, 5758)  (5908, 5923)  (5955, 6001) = 0.020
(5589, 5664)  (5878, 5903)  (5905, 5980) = 0.099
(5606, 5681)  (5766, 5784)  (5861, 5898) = -0.068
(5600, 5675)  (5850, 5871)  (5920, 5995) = 0.002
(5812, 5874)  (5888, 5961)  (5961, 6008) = 0.033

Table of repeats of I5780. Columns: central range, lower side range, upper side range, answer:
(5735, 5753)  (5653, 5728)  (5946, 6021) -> 0.9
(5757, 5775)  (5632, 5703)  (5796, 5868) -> -0.8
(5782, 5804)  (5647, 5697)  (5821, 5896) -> -0.8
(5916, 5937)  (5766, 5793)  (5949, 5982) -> 0.9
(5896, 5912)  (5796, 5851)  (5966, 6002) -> 0.5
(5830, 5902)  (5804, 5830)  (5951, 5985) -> 7.7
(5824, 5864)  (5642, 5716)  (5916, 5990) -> 0.4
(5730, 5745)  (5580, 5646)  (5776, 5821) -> 1.0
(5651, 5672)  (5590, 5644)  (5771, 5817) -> -0.8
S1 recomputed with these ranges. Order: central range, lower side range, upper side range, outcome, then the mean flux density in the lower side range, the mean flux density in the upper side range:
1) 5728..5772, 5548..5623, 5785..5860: 0.02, 9.64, 10.2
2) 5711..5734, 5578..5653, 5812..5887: -0.01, 9.37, 9.99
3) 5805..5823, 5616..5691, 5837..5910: -0.15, 9.45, 9.56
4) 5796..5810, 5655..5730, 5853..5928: -0.09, 9.65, 9.67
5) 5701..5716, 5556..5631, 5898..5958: 0.06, 9.54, 10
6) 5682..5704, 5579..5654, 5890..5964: -0.01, 9.36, 9.89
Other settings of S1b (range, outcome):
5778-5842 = 9.343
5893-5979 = 8.706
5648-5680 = 9.297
